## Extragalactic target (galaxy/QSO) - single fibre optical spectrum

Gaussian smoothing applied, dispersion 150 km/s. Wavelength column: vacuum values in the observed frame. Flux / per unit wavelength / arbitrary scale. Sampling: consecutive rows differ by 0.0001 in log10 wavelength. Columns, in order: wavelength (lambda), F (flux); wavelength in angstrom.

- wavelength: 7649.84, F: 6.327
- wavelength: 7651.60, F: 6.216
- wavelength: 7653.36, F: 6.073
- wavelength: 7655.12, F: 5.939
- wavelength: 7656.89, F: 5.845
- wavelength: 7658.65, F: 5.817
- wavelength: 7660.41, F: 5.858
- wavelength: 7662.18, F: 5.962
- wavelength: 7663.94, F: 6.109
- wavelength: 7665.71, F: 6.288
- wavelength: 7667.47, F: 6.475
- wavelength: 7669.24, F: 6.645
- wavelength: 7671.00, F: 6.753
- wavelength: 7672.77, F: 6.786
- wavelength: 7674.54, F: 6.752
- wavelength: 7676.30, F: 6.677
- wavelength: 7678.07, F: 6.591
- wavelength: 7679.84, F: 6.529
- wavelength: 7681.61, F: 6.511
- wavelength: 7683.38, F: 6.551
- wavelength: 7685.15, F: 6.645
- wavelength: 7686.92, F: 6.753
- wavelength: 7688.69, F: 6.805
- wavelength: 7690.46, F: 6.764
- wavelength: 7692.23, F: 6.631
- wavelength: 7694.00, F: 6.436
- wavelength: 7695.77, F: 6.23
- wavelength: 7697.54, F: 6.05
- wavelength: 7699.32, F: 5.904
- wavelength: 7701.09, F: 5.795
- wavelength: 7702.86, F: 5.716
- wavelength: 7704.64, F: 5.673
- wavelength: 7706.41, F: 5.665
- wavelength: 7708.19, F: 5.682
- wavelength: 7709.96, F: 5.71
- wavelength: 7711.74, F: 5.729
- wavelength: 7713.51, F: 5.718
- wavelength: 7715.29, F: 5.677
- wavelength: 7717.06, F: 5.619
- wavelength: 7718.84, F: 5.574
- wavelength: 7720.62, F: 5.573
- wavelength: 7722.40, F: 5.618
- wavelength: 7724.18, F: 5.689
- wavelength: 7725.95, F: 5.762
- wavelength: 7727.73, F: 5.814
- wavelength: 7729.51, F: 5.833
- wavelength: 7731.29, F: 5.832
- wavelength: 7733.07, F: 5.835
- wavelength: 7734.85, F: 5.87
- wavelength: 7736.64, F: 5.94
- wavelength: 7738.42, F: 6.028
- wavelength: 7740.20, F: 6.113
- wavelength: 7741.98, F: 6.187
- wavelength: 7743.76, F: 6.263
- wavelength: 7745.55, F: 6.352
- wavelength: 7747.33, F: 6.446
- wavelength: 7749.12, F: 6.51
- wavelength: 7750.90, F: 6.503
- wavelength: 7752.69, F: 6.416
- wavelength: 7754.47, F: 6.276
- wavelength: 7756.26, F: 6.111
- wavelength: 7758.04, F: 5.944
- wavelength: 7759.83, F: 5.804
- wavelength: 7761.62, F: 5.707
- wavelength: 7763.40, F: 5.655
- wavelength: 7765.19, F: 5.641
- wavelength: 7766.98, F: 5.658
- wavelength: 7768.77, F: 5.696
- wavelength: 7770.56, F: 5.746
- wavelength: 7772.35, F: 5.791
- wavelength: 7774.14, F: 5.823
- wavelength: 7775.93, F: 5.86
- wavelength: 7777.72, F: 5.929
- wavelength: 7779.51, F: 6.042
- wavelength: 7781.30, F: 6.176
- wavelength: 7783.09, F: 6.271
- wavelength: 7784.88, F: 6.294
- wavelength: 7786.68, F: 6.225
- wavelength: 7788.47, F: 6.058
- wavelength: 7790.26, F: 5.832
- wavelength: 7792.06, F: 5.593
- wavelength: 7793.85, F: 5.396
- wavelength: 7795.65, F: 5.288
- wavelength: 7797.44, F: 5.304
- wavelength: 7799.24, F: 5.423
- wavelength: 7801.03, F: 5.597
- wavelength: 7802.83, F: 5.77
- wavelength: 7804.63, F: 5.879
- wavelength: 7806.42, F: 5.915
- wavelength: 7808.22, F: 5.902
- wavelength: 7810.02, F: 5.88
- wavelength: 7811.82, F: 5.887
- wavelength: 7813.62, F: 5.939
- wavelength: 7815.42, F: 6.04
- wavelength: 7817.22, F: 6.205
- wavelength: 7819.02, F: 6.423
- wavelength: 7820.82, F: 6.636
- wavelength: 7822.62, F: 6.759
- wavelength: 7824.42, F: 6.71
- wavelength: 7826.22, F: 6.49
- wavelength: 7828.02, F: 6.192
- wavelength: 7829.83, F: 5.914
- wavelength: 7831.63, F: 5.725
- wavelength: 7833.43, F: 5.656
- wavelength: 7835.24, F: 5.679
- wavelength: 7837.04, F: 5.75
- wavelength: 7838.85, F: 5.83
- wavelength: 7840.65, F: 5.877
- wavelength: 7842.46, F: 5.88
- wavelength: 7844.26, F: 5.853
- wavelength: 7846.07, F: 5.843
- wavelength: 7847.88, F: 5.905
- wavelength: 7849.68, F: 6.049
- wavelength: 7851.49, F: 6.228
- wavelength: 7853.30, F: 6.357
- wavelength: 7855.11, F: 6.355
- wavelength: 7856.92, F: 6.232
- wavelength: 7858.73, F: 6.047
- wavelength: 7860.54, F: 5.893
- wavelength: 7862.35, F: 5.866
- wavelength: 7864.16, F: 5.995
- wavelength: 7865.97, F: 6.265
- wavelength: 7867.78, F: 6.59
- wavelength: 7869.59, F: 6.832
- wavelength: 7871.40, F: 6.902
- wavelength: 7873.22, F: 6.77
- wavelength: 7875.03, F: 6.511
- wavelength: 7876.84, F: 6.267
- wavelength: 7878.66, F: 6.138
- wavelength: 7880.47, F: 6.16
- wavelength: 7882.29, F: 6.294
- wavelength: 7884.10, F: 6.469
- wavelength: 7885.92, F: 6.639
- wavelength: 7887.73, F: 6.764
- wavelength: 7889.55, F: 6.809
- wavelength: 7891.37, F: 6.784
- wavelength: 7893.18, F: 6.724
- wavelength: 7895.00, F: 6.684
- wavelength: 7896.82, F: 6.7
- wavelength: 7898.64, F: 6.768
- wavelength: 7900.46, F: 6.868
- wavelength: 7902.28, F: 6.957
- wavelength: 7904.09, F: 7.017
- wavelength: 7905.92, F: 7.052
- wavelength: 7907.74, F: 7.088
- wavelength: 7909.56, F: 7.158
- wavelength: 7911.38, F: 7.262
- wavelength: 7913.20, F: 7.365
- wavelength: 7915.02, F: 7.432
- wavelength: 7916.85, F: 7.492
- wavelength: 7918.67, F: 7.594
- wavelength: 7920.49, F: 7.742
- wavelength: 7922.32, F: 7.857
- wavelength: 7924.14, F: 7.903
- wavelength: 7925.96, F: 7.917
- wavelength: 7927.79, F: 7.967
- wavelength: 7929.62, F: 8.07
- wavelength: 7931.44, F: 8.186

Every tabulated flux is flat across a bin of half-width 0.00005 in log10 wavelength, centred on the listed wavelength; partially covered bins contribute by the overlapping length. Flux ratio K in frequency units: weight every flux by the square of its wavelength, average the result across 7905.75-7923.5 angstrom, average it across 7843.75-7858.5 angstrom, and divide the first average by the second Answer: 1.2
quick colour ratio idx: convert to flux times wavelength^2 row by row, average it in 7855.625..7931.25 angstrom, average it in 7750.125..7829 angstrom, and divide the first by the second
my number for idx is 1.2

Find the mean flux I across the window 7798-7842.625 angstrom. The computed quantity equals 5.99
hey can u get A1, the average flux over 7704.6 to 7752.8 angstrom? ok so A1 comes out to 5.91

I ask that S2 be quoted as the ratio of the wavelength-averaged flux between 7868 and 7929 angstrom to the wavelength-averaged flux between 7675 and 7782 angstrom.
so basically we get 1.16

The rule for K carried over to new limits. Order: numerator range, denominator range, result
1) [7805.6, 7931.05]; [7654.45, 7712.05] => 1.10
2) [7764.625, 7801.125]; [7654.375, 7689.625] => 0.93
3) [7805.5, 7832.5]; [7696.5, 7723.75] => 1.11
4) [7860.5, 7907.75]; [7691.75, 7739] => 1.18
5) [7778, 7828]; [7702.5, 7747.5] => 1.05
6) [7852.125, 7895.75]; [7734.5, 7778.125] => 1.10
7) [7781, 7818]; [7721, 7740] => 1.02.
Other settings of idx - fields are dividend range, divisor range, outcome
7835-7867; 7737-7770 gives 1.01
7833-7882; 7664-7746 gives 1.04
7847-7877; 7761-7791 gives 1.09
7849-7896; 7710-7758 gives 1.11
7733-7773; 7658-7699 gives 0.95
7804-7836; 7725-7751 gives 1.03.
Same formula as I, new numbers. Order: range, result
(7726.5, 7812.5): 5.92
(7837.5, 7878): 6.19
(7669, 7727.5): 6.15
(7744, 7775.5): 6.01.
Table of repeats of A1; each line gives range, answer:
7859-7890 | 6.41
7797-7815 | 5.77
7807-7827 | 6.25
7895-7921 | 7.15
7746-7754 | 6.45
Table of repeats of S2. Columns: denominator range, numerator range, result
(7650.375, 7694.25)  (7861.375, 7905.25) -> 1.02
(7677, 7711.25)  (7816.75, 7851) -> 0.97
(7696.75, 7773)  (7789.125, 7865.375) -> 1.01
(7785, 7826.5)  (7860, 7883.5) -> 1.07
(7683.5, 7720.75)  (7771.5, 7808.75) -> 0.97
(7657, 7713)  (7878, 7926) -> 1.12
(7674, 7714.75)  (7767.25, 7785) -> 0.95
